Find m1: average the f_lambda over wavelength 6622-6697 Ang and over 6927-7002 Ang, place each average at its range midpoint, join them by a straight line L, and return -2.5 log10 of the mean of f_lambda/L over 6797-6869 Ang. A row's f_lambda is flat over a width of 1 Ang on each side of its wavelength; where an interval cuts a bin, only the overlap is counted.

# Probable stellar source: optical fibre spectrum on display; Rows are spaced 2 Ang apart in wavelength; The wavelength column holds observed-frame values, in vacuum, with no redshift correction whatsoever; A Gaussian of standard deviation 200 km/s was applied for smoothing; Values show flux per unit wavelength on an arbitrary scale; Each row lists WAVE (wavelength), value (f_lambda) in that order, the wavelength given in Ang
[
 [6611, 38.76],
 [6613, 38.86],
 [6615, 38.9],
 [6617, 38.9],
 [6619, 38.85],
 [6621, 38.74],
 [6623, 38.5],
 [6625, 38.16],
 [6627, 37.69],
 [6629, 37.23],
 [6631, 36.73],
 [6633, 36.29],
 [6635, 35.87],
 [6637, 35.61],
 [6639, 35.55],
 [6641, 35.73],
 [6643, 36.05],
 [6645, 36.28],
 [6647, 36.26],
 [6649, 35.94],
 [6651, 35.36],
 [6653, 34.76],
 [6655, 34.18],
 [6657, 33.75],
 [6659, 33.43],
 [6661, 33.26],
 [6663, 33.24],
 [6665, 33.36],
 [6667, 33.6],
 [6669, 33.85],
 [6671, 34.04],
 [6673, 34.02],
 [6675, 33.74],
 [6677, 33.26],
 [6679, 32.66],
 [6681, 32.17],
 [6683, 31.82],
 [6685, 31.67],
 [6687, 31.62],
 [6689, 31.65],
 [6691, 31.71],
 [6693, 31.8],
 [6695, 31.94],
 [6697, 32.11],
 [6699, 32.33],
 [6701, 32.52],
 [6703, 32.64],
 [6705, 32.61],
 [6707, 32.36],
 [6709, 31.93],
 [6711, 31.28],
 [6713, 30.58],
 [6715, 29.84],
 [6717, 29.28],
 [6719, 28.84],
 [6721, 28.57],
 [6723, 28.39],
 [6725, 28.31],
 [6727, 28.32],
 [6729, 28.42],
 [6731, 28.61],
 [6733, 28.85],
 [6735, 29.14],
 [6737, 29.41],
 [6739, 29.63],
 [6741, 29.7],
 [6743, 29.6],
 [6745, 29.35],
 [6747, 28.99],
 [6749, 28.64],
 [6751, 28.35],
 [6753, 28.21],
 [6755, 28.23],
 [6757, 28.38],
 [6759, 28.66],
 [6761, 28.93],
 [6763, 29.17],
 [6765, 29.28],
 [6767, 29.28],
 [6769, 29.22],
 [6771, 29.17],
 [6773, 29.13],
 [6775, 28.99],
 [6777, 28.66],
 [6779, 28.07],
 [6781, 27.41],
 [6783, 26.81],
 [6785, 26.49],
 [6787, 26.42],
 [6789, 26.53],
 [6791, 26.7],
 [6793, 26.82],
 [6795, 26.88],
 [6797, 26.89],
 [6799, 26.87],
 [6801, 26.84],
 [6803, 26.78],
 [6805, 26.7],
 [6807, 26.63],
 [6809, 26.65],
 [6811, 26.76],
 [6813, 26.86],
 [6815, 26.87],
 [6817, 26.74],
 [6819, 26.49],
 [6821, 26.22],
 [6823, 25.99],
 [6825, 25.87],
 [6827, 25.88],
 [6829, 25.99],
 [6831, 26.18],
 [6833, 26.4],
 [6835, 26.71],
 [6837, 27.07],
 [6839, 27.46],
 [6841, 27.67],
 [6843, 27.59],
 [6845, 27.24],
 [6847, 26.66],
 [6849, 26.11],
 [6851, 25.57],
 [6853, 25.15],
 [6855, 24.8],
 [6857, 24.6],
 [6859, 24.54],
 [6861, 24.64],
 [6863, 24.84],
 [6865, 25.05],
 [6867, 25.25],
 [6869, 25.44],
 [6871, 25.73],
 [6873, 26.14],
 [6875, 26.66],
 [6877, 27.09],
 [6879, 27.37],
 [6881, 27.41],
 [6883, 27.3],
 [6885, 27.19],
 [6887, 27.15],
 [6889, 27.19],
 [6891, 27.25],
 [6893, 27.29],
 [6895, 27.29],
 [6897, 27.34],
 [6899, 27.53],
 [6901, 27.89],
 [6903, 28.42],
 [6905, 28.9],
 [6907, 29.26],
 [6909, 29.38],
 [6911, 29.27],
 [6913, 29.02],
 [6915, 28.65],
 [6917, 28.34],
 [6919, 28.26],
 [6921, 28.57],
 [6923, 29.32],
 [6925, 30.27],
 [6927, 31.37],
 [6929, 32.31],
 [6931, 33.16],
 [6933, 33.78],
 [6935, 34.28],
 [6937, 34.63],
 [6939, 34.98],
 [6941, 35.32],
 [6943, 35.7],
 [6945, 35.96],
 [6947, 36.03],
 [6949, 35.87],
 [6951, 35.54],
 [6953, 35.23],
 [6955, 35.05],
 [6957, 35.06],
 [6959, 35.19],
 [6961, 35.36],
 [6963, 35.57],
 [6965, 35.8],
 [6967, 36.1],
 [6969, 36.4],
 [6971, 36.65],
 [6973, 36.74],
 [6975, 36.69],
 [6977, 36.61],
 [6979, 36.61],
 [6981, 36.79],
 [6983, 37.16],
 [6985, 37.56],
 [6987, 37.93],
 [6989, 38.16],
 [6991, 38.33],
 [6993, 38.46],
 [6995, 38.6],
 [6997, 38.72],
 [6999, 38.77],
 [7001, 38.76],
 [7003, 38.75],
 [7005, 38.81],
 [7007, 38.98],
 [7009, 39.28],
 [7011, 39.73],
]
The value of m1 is 0.33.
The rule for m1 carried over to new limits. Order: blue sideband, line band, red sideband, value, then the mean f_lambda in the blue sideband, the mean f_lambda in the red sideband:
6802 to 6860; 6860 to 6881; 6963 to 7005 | 0.13 mag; 26.4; 37.5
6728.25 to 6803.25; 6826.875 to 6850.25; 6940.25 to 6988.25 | 0.16 mag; 28.3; 36.1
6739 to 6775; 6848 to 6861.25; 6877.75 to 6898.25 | 0.11 mag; 29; 27.3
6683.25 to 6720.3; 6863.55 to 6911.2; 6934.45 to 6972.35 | 0.26 mag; 31.5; 35.5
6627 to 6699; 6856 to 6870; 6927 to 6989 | 0.37 mag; 34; 35.6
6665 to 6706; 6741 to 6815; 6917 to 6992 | 0.20 mag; 32.6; 34.9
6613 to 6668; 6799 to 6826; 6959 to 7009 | 0.35 mag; 36.1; 37.4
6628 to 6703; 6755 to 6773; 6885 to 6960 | 0.14 mag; 33.9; 31.2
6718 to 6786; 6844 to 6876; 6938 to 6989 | 0.26 mag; 28.7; 36.1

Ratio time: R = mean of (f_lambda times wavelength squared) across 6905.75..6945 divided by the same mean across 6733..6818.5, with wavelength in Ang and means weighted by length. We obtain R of 1.18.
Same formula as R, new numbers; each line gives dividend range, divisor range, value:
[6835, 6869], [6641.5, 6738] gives 0.85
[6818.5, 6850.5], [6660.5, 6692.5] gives 0.85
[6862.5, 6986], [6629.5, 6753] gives 1.05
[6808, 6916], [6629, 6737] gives 0.87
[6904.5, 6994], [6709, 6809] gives 1.27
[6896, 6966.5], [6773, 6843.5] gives 1.24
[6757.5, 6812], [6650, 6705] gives 0.87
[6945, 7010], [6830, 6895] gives 1.45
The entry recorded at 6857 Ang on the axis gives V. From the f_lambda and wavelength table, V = 24.6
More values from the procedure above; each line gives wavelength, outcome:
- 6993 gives 38.46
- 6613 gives 38.86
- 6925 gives 30.27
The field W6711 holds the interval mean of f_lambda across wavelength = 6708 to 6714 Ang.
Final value 31.3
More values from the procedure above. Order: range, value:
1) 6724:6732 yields 28.4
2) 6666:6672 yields 33.8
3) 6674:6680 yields 33.2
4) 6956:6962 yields 35.2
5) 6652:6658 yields 34.2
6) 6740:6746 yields 29.6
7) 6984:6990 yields 37.9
